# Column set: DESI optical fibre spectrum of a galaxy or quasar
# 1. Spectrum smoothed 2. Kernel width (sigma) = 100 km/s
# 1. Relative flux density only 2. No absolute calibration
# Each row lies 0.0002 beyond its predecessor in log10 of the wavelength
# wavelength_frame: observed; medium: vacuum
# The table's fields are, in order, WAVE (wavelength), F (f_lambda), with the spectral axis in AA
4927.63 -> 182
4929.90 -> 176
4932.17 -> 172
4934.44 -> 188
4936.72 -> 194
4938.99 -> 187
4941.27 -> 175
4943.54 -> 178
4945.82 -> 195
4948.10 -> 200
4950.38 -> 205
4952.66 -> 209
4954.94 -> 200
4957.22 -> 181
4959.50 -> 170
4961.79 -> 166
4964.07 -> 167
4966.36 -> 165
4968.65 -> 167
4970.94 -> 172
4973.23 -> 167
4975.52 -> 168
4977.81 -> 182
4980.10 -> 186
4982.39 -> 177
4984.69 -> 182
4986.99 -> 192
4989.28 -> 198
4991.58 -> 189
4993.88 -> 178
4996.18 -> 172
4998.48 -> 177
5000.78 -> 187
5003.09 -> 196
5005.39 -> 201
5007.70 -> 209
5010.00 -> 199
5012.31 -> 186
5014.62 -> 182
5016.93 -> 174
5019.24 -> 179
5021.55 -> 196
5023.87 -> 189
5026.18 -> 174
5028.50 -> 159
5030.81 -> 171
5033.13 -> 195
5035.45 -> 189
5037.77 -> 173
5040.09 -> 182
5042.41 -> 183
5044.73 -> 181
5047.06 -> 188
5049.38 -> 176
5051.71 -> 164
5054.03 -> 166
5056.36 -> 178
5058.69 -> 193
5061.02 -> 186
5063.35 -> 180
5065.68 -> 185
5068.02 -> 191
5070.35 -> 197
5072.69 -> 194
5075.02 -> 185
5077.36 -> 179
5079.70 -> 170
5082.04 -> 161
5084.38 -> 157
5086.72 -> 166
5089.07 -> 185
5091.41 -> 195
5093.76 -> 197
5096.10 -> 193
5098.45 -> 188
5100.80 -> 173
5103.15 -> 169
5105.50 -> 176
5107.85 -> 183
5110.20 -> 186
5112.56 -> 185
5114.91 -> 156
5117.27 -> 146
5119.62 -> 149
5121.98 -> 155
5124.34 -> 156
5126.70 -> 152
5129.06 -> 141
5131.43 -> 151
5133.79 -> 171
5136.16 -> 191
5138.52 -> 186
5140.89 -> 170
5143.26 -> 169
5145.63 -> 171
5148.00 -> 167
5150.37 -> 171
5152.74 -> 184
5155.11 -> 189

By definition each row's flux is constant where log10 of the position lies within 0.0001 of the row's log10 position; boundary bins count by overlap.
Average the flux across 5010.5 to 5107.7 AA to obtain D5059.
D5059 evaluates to 181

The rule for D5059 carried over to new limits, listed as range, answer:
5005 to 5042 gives 184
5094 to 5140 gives 169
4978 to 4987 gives 183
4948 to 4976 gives 179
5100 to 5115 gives 177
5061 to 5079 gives 187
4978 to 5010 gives 188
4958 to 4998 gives 176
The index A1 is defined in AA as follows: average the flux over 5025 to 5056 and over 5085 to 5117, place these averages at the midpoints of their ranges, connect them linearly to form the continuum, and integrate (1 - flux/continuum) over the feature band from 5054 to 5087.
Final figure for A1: -0.3 AA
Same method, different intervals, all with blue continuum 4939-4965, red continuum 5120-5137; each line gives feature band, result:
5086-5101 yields -2.1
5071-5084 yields -0.8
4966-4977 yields 0.9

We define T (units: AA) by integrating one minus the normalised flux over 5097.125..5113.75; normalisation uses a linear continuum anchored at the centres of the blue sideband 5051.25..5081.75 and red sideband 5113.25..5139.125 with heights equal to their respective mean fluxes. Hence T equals -1.3 AA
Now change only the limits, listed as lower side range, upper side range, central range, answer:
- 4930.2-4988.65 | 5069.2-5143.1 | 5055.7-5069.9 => -0.9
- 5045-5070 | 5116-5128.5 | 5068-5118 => -4.3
